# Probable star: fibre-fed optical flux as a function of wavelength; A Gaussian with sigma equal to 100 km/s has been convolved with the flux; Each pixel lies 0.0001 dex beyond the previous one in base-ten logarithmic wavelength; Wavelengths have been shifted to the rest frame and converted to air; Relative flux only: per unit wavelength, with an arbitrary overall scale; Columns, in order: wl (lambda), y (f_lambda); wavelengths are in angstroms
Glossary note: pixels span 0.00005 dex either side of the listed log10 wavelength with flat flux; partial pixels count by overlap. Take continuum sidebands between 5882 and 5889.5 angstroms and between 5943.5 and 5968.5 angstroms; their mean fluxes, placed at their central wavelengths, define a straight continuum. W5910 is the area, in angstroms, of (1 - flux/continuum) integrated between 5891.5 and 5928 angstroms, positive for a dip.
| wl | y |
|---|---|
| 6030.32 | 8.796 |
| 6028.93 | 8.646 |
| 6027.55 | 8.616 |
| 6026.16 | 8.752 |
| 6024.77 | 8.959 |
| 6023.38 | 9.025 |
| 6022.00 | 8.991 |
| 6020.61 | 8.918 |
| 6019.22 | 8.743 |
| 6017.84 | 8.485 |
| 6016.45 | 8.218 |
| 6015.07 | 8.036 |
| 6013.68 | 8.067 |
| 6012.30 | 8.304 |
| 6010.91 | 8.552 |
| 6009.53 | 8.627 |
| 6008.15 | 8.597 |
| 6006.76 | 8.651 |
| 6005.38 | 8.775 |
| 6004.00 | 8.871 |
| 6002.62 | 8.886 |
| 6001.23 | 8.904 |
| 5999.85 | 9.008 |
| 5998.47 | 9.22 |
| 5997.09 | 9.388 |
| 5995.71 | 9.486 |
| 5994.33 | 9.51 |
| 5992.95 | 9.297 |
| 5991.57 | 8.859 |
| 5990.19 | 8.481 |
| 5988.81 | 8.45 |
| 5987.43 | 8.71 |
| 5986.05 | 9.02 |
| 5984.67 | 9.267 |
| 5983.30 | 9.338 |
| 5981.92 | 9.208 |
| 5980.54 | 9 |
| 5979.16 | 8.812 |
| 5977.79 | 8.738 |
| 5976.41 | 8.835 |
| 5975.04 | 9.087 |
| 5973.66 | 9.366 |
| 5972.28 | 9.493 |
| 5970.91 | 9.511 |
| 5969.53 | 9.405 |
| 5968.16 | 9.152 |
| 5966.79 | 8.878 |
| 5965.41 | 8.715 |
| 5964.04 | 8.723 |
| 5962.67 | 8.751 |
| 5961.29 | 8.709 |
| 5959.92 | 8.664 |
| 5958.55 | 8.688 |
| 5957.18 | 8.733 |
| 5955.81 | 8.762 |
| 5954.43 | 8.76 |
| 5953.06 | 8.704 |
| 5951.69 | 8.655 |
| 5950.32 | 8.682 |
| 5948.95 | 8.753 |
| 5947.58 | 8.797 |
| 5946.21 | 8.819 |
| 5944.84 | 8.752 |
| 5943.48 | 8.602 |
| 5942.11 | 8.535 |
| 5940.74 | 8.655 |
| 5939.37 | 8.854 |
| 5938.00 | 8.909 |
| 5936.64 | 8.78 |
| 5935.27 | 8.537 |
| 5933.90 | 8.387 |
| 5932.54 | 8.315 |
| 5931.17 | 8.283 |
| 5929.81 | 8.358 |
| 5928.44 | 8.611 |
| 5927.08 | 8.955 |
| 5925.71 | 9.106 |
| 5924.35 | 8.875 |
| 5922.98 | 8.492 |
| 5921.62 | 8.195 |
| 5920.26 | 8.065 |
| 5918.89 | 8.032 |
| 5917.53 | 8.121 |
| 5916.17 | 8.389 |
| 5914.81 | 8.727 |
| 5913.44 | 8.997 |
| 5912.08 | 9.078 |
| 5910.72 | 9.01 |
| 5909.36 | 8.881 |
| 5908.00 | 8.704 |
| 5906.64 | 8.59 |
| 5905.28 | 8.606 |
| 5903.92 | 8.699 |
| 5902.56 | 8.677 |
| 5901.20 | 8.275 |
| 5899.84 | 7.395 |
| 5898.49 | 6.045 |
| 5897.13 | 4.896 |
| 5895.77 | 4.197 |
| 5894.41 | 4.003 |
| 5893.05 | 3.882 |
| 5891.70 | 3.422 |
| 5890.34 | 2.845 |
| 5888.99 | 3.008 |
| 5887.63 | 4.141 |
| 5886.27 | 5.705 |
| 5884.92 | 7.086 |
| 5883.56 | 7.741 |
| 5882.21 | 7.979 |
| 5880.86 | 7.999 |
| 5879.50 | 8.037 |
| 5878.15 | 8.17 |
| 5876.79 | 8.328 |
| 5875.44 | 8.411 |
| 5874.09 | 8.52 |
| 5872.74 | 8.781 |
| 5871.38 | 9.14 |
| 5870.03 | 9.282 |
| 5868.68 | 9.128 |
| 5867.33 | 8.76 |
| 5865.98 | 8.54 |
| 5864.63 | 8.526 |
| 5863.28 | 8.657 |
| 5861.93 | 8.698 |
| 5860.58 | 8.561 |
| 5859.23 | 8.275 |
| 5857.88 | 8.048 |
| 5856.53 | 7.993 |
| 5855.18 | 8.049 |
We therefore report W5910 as -4.2 angstroms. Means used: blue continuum 5.88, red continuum 8.75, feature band 7.71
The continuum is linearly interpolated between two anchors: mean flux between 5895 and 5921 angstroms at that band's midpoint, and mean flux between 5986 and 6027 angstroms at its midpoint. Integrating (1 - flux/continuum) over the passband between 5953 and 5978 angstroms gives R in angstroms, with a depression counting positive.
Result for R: -1.5 angstroms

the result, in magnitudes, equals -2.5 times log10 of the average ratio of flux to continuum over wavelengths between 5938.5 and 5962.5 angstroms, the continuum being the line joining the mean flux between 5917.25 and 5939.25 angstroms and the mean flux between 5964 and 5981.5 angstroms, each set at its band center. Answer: 0.01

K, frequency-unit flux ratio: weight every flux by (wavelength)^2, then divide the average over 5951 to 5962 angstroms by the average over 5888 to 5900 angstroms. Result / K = 2.08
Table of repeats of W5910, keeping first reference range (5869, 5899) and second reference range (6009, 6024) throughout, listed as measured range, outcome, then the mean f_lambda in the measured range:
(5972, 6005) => -3.84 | 9.04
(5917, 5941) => -4.54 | 8.53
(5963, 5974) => -1.90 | 9.14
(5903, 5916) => -3.64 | 8.79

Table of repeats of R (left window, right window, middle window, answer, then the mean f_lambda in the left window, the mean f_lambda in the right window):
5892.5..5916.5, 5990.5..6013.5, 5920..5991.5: -4.8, 7.51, 8.91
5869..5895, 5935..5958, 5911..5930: -1.6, 6.7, 8.73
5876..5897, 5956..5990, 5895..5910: -2.7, 5.76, 8.96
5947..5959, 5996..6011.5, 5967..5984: -0.7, 8.72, 8.88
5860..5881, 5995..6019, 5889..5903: 5.6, 8.61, 8.71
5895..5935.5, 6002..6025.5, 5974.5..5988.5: -0.8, 8.17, 8.63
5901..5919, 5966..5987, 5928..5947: 0.5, 8.66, 9.13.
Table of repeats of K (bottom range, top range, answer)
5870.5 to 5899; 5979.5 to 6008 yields 1.48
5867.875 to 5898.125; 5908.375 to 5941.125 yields 1.33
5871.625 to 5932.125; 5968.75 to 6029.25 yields 1.23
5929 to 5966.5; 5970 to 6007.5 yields 1.06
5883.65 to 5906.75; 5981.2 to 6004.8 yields 1.60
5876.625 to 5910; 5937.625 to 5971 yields 1.36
